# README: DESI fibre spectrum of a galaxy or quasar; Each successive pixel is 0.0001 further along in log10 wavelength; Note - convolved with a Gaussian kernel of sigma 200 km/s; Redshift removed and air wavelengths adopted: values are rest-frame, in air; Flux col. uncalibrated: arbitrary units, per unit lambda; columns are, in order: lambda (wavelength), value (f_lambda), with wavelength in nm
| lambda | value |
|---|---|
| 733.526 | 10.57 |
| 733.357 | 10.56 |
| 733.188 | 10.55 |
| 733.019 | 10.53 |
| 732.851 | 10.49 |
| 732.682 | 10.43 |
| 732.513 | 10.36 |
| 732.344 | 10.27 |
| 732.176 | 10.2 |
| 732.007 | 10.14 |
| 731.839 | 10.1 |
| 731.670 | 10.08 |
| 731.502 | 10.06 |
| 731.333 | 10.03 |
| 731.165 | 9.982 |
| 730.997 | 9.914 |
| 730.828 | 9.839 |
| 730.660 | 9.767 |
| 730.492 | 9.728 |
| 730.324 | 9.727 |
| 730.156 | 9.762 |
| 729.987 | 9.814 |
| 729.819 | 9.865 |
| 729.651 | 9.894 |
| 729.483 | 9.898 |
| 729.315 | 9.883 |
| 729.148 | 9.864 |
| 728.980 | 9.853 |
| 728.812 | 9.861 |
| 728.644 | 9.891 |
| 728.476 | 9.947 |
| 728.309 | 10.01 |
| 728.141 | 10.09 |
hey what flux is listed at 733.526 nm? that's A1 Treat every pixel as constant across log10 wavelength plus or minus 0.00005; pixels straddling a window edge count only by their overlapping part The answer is 10.57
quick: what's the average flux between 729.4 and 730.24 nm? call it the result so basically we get 9.84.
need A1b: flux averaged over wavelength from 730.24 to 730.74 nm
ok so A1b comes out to 9.75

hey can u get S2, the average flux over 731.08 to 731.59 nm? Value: 10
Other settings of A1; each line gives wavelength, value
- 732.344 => 10.27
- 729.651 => 9.894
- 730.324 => 9.727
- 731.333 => 10.03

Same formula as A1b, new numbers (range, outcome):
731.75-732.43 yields 10.2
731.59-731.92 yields 10.1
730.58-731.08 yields 9.83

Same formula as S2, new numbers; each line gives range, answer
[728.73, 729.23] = 9.85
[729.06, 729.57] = 9.9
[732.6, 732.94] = 10.5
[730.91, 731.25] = 9.95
